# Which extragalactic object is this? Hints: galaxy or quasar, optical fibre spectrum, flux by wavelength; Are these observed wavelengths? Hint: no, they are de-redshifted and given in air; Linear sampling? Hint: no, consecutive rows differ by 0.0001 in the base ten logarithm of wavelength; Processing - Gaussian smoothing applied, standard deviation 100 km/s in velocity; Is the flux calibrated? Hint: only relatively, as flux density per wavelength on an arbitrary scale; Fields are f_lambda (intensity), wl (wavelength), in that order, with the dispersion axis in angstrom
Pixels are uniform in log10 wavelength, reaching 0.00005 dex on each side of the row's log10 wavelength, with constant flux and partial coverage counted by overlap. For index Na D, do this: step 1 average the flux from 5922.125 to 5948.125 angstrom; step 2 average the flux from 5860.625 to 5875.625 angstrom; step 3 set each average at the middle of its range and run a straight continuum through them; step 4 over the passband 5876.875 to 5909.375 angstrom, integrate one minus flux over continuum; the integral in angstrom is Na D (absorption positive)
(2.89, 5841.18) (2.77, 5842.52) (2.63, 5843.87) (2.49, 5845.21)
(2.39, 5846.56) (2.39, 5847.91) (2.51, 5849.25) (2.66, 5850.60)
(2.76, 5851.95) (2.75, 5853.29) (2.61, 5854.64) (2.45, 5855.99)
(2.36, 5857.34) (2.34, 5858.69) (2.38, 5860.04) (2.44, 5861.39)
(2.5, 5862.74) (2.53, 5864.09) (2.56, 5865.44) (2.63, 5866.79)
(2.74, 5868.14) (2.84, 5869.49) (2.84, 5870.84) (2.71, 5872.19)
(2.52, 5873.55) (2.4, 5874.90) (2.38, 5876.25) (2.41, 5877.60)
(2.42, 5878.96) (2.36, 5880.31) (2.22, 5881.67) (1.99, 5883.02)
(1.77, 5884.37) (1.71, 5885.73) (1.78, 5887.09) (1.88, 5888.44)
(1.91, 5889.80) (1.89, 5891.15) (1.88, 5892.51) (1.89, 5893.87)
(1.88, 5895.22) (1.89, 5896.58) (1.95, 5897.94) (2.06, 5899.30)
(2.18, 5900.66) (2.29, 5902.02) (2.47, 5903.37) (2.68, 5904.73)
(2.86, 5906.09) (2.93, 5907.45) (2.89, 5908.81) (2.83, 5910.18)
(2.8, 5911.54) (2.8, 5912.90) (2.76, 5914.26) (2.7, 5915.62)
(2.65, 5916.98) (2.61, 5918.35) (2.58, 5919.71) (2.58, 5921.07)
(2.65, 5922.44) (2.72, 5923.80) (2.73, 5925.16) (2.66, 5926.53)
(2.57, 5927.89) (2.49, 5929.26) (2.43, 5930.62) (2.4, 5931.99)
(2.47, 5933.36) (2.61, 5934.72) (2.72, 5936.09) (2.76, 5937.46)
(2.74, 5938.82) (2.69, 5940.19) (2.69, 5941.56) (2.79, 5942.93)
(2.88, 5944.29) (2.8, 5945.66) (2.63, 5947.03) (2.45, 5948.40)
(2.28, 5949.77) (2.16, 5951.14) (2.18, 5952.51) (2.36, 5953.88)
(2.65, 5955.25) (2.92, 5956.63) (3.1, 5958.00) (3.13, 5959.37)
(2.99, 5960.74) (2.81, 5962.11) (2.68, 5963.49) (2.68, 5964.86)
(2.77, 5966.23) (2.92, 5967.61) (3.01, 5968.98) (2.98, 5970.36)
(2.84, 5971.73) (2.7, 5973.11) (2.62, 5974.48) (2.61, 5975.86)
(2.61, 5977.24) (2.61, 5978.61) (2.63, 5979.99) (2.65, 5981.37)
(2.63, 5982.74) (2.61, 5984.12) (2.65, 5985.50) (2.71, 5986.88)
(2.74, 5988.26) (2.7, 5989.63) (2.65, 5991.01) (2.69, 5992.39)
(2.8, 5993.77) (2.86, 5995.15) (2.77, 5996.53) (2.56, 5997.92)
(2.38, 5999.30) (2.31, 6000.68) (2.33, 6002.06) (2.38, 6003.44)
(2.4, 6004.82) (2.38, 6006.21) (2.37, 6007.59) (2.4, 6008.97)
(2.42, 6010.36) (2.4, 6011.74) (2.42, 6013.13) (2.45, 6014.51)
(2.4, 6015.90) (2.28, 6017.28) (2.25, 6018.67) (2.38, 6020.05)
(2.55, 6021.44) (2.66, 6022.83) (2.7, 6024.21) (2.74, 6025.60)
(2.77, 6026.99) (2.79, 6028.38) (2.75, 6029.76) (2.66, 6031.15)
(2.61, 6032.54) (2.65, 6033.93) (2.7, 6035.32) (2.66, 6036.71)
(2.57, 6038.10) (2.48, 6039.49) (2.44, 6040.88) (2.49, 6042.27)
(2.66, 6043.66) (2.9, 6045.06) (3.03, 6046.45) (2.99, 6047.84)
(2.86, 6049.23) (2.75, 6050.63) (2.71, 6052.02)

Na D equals 5.6 angstrom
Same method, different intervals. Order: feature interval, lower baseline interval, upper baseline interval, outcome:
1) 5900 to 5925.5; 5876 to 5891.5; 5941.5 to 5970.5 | -3.8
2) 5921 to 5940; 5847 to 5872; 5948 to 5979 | 0.3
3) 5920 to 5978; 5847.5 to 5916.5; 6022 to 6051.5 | -3.3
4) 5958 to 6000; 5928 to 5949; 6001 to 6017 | -4.1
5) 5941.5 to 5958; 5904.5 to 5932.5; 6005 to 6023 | 0.1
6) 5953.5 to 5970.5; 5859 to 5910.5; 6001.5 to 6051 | -2.7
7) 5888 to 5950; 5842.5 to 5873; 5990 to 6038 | 1.4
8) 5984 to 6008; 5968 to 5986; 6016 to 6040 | 0.8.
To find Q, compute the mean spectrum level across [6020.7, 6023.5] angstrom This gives 2.59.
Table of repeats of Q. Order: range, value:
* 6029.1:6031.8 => 2.7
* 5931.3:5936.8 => 2.55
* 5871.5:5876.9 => 2.5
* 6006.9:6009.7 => 2.38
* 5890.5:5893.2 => 1.88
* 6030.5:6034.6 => 2.64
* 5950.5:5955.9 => 2.34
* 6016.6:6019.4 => 2.27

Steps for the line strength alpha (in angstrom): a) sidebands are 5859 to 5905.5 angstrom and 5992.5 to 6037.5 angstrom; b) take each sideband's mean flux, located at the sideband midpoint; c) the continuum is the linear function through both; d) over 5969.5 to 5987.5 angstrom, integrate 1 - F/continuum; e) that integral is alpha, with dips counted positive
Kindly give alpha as -1.61 angstrom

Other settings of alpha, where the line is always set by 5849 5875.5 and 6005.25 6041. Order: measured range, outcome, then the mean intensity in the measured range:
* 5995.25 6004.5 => 0.2 angstrom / 2.48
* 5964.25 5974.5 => -1.1 angstrom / 2.83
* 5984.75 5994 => -0.6 angstrom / 2.7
